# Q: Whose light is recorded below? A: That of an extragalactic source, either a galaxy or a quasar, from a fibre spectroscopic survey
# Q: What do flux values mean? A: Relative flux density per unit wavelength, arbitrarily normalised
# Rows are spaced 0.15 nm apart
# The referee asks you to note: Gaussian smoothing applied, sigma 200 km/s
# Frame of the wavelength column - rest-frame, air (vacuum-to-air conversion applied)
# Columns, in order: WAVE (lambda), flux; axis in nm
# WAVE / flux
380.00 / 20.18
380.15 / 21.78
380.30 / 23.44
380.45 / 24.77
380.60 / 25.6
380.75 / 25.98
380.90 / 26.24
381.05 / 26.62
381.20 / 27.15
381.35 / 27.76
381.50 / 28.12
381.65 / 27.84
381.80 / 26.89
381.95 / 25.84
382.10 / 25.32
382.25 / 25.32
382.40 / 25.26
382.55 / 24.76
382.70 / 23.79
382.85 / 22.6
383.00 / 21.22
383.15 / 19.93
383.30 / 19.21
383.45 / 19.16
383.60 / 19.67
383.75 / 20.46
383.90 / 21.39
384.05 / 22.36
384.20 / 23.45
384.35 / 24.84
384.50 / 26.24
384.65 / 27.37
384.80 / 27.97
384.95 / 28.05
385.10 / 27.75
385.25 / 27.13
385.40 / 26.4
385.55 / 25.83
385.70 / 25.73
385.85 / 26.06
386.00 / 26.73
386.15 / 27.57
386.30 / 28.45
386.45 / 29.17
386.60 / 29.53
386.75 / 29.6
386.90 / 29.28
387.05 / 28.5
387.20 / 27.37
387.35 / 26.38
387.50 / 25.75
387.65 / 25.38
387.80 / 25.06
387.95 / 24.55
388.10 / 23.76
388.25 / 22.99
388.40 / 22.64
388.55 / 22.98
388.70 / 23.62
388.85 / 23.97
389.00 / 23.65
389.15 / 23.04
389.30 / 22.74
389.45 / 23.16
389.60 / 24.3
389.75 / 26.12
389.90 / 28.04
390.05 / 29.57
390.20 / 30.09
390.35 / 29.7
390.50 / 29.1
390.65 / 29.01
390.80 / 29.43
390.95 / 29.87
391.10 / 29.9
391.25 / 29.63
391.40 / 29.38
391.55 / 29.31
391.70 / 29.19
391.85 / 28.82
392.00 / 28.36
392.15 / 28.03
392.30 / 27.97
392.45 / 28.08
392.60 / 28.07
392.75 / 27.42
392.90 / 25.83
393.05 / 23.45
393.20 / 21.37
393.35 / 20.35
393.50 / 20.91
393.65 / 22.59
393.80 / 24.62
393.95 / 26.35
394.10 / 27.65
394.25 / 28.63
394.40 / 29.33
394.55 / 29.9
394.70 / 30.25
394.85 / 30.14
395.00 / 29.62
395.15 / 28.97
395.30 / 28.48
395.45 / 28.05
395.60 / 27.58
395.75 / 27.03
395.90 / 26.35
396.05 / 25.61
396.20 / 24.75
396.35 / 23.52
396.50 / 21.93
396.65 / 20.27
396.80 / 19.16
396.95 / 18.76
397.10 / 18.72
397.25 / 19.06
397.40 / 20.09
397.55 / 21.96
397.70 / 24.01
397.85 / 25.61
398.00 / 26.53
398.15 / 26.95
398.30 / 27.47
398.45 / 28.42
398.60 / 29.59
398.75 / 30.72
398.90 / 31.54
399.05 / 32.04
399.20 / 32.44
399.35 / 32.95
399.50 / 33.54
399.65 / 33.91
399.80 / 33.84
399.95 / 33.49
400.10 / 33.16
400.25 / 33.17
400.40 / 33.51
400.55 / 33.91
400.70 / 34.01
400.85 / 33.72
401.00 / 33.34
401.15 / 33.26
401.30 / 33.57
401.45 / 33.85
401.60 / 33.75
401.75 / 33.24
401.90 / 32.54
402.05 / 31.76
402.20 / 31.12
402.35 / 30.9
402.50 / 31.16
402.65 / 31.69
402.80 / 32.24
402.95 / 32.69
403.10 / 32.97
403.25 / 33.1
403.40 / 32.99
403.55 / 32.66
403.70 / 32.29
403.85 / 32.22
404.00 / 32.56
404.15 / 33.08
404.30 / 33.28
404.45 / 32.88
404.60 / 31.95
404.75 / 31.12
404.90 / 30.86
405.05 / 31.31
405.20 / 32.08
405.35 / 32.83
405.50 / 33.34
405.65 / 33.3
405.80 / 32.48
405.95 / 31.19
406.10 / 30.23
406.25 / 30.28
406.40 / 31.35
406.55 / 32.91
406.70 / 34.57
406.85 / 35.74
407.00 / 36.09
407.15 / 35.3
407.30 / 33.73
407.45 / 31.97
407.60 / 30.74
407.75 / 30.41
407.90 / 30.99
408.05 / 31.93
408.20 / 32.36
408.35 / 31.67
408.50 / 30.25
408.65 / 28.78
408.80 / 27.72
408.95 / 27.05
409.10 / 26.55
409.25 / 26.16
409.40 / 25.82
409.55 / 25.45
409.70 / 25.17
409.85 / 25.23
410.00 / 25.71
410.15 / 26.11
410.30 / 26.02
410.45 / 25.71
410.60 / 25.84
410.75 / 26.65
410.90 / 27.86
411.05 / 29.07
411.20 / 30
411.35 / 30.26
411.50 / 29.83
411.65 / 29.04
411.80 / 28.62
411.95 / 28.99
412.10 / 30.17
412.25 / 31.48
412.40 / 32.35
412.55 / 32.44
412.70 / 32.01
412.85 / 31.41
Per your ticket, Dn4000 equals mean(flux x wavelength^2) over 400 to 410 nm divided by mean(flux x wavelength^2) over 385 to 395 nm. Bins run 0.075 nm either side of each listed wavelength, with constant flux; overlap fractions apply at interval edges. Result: 1.3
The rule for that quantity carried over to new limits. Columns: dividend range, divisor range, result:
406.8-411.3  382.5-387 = 1.31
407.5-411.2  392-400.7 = 1.09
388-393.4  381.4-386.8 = 1.09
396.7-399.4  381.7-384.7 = 1.20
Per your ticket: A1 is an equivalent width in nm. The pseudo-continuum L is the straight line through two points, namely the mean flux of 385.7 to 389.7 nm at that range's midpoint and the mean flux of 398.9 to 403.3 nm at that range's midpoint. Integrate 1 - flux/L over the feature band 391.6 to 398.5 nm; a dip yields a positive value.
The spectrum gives 0.92 nm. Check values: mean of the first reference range 25.6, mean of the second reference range 32.9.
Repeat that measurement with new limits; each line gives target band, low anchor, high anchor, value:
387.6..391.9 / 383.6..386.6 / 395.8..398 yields -0.36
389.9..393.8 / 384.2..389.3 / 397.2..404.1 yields 0.07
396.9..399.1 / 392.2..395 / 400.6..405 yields 0.30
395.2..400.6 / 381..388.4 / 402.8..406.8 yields 0.47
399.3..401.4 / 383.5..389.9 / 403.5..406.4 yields -0.22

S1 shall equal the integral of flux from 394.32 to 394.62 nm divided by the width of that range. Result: 29.6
